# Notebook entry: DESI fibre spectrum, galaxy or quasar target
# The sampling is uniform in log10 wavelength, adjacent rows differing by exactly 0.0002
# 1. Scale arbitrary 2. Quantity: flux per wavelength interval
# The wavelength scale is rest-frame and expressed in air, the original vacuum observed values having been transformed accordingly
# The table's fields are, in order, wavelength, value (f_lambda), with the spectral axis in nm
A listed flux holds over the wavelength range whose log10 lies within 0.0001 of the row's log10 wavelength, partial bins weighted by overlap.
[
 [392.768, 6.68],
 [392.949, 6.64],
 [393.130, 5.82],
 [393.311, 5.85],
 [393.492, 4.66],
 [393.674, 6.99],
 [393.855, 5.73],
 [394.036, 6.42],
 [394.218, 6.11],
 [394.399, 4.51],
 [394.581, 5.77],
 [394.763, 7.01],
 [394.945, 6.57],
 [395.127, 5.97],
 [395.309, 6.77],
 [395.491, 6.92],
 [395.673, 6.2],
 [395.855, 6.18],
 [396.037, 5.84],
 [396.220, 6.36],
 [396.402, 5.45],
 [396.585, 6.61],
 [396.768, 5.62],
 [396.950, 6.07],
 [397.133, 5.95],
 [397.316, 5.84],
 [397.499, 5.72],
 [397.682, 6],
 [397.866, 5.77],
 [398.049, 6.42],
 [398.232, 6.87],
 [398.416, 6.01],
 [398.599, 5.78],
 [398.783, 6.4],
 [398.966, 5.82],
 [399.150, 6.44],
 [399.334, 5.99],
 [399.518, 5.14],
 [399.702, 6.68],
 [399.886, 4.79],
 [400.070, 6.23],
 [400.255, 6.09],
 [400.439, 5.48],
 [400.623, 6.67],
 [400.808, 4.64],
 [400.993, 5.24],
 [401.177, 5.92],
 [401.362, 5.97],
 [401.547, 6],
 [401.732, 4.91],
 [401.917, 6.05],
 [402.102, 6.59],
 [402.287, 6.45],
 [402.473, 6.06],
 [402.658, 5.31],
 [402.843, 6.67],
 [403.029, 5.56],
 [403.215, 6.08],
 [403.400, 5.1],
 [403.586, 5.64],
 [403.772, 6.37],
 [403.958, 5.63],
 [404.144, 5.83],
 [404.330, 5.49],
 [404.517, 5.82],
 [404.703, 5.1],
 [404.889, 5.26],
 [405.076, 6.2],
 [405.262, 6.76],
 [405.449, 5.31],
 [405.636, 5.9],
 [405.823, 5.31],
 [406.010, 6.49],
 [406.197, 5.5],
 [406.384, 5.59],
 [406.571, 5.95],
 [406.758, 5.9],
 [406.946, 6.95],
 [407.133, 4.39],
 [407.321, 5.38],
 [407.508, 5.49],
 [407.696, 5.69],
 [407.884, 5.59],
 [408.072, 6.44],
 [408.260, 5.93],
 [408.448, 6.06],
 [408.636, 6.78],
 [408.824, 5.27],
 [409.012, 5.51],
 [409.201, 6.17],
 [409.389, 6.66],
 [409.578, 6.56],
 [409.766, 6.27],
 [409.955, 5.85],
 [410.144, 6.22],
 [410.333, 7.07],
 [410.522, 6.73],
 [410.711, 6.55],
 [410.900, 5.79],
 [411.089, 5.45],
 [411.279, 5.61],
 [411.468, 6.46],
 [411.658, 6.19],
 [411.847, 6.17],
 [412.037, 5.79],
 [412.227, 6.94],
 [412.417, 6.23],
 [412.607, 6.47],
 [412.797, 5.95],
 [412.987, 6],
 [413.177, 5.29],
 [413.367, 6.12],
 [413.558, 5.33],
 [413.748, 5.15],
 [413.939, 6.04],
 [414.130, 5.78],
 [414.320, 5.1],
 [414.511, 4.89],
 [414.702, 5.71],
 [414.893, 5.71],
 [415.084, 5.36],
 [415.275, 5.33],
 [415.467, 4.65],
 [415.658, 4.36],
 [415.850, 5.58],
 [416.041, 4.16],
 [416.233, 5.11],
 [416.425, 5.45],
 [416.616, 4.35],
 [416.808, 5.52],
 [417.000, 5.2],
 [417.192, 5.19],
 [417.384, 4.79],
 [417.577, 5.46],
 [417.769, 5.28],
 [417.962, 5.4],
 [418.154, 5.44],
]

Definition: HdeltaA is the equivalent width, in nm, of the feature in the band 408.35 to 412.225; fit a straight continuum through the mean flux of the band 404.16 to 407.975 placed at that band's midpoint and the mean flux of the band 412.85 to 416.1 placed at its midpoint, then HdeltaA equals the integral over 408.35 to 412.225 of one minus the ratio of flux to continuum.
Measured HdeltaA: -0.46 nm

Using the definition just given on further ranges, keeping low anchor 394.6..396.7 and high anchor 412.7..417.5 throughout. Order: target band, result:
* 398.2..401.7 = 0.130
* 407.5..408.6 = -0.055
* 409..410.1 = -0.126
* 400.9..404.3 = 0.059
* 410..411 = -0.164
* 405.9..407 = -0.052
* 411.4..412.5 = -0.169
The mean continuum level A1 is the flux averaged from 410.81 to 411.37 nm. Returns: 5.61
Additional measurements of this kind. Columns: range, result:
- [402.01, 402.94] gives 6.21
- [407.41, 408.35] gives 5.83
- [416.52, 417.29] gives 5.07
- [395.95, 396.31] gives 6.09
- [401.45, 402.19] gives 5.88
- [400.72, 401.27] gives 5.27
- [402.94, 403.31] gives 5.82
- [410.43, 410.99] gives 6.36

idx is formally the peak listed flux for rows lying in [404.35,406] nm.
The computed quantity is 6.76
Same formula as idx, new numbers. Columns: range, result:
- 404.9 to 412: 7.07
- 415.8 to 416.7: 5.58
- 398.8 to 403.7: 6.68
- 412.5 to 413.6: 6.47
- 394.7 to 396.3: 7.01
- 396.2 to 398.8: 6.87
